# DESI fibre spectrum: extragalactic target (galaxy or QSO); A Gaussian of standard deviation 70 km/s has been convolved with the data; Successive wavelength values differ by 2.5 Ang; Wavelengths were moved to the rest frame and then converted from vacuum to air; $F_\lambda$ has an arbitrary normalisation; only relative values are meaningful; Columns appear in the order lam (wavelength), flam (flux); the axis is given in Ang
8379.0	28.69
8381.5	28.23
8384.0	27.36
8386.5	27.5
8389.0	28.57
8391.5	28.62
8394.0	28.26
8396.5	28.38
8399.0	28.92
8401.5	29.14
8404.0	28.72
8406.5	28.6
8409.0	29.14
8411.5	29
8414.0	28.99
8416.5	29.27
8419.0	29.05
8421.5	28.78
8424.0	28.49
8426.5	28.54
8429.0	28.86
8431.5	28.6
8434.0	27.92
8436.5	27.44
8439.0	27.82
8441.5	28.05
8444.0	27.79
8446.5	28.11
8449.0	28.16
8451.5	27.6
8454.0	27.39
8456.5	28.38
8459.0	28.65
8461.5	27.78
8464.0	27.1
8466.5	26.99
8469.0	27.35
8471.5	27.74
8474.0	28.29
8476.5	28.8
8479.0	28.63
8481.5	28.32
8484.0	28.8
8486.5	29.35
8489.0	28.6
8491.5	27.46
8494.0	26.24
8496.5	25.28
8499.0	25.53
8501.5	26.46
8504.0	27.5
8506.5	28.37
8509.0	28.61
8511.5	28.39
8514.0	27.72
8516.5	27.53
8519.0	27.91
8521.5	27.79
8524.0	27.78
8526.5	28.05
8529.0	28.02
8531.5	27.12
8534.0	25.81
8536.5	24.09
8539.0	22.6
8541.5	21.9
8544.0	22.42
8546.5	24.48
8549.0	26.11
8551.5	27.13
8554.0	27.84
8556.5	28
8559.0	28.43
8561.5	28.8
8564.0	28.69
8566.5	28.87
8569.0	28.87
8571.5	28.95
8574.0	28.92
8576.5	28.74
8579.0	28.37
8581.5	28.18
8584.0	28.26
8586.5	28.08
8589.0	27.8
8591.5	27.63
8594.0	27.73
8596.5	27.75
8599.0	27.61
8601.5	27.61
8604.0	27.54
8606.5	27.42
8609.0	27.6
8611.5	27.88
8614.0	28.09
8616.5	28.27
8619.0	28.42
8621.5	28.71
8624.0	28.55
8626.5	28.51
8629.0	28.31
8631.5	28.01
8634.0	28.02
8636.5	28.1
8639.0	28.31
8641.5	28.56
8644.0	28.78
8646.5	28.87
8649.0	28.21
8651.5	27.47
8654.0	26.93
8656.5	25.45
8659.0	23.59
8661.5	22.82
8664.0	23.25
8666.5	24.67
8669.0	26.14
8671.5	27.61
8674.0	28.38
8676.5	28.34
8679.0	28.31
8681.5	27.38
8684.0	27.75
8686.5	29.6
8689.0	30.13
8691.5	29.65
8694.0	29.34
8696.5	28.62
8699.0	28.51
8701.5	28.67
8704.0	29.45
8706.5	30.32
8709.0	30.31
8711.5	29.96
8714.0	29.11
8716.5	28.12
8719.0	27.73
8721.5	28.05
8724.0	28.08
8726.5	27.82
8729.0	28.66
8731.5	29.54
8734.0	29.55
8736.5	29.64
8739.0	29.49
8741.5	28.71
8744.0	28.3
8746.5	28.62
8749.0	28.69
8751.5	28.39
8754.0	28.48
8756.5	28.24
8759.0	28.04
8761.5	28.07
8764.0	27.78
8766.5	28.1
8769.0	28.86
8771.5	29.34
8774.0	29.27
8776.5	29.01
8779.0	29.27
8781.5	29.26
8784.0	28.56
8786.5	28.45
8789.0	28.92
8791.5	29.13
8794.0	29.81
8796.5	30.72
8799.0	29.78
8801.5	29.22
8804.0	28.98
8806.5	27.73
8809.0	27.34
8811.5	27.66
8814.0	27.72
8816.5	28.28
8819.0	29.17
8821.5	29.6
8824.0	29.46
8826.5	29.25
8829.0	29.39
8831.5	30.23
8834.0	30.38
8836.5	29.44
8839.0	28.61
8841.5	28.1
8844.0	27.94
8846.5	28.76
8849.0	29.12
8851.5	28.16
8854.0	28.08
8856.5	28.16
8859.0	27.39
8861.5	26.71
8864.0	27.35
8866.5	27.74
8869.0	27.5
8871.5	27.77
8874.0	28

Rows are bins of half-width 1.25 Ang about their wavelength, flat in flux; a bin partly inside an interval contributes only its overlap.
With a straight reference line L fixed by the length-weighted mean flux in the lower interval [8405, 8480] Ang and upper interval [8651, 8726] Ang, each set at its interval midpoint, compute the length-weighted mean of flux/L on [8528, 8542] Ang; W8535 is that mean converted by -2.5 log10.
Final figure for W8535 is 0.12 mag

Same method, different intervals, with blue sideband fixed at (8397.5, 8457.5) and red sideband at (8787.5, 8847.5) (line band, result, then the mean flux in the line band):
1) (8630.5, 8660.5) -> 0.05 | 27.5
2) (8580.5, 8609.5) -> 0.03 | 27.8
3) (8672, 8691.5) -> 0.01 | 28.6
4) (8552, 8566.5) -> 0.01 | 28.3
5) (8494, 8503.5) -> 0.10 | 26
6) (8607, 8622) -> 0.02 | 28.1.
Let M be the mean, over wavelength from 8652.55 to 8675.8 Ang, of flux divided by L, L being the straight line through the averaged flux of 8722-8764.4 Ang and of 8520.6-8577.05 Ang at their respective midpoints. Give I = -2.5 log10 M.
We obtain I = 0.10 mag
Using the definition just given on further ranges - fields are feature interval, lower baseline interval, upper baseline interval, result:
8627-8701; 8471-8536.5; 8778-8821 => 0.03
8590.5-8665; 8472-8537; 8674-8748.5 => 0.03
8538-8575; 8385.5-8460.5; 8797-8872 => 0.06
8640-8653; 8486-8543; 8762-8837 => -0.02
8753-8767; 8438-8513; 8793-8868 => 0.01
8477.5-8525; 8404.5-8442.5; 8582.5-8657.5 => 0.02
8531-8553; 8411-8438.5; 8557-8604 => 0.15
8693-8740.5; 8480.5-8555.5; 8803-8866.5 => -0.04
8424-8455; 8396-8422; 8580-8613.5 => 0.03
